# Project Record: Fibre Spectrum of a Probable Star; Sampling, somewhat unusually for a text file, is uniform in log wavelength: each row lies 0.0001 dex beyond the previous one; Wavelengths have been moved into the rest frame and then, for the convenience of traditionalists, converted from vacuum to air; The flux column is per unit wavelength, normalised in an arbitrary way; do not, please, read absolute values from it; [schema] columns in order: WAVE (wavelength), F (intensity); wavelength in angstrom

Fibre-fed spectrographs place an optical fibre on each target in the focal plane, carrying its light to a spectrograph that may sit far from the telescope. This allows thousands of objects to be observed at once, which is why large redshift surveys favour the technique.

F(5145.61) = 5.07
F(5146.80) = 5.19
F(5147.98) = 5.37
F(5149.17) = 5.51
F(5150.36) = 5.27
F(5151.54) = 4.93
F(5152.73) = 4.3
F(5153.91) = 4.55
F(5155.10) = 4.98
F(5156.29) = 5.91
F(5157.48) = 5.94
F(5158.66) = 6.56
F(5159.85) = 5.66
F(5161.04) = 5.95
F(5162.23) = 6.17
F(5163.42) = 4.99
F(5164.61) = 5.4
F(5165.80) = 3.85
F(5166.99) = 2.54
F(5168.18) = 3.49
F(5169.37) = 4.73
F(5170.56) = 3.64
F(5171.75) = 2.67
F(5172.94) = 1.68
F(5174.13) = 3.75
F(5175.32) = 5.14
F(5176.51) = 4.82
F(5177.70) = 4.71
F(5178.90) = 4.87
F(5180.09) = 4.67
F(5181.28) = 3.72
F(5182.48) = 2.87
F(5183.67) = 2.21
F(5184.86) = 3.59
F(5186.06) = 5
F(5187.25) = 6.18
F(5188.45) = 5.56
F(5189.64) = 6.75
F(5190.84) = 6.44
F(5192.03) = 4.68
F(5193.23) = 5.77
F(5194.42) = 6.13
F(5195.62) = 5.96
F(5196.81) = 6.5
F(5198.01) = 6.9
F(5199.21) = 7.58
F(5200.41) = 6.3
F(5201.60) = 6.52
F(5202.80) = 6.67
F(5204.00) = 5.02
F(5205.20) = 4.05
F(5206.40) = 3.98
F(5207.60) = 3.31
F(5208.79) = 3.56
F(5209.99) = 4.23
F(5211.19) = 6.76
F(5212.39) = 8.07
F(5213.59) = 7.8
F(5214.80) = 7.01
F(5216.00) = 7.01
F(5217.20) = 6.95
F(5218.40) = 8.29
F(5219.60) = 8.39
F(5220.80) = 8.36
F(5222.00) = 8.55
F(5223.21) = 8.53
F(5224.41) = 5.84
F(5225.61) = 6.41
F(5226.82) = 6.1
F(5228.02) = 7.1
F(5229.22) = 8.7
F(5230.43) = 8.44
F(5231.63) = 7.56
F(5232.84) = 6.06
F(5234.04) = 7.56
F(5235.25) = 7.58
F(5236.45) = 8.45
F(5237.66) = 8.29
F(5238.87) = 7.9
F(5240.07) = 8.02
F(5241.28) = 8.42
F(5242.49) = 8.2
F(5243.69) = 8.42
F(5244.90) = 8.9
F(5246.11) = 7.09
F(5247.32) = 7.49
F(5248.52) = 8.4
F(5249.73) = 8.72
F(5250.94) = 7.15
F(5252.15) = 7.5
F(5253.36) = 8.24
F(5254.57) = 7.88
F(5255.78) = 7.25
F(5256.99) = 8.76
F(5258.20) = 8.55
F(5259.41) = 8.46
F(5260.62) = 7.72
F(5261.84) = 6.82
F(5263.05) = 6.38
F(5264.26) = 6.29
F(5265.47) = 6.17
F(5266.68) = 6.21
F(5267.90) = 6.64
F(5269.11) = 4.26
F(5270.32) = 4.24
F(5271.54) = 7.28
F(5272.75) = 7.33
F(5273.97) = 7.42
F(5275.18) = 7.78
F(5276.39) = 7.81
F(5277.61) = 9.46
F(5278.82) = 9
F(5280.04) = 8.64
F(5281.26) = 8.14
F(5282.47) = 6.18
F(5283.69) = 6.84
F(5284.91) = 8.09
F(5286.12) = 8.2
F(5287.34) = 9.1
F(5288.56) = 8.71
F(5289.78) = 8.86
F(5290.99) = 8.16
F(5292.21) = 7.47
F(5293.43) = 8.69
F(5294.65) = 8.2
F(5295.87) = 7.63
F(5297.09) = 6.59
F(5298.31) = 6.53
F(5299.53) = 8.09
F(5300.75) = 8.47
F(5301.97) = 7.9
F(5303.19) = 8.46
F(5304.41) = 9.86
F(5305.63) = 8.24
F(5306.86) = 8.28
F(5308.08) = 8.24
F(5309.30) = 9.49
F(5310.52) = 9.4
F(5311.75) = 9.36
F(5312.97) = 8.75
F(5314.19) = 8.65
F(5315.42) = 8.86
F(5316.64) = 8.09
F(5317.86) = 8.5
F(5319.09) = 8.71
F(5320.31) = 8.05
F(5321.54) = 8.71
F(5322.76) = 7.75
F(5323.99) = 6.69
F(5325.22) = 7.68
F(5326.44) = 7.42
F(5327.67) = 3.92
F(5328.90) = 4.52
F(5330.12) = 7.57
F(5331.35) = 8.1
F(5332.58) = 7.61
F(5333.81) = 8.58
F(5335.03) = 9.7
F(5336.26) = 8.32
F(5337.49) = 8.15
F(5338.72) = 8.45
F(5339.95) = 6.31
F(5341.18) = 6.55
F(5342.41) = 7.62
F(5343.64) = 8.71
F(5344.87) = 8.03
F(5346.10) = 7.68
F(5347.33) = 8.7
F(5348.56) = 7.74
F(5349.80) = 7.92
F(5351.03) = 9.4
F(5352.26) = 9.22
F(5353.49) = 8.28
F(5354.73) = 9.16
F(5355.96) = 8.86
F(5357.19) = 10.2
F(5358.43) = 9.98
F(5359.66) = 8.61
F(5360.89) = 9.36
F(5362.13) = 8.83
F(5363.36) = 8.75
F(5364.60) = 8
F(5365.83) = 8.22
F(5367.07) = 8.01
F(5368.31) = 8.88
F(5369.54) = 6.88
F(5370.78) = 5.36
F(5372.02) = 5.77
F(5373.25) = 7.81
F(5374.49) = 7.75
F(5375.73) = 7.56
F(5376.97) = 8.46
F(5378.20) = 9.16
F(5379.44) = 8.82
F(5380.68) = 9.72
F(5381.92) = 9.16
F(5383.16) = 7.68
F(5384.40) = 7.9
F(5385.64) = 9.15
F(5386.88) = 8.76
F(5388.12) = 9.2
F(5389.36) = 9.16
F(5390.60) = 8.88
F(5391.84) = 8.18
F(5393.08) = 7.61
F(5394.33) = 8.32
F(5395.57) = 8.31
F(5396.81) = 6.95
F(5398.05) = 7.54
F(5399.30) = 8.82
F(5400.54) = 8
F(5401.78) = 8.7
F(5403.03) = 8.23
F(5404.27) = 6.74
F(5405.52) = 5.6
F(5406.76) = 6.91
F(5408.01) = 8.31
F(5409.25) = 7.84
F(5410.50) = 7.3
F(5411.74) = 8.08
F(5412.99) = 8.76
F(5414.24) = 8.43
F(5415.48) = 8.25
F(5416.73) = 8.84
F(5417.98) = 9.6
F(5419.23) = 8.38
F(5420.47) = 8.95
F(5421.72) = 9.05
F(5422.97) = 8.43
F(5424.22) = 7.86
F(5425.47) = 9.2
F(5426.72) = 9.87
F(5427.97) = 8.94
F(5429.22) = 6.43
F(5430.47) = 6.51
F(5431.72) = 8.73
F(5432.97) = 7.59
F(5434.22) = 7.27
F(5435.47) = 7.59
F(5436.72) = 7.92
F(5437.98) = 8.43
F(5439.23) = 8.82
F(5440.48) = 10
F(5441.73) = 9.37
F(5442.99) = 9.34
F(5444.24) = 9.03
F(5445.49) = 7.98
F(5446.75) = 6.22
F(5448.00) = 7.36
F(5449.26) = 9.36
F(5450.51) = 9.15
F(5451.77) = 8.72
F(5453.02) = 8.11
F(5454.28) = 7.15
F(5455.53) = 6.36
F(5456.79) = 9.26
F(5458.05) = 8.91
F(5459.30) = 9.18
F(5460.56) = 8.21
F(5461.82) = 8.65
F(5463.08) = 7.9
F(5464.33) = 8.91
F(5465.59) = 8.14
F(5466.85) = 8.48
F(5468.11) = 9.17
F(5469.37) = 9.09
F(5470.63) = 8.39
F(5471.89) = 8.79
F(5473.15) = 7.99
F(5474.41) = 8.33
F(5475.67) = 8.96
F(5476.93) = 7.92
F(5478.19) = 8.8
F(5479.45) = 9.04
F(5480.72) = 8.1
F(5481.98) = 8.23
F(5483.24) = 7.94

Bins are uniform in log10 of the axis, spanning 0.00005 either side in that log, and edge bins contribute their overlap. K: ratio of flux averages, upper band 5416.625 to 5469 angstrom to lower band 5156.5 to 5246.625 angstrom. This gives 1.40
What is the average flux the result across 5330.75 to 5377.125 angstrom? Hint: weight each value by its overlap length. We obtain 8.19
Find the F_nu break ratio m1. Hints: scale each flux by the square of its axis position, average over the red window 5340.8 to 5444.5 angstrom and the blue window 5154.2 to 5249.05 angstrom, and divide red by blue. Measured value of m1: 1.47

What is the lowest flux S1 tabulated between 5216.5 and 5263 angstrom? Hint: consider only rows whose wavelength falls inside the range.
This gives 5.84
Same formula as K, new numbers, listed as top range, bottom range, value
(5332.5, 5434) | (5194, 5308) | 1.12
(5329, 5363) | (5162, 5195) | 1.87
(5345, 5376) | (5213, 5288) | 1.09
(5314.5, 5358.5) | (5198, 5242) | 1.16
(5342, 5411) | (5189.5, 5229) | 1.28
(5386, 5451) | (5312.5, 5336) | 1.06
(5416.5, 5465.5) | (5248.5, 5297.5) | 1.11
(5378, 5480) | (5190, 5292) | 1.16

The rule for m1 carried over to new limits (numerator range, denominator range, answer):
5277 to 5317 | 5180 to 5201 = 1.61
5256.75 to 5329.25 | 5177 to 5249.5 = 1.22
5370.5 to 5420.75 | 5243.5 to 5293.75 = 1.12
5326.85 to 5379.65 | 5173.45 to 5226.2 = 1.47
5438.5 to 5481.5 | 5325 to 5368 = 1.09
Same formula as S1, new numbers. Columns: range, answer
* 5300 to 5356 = 3.92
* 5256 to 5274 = 4.24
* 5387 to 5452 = 5.6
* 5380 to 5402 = 6.95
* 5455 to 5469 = 6.36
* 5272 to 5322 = 6.18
